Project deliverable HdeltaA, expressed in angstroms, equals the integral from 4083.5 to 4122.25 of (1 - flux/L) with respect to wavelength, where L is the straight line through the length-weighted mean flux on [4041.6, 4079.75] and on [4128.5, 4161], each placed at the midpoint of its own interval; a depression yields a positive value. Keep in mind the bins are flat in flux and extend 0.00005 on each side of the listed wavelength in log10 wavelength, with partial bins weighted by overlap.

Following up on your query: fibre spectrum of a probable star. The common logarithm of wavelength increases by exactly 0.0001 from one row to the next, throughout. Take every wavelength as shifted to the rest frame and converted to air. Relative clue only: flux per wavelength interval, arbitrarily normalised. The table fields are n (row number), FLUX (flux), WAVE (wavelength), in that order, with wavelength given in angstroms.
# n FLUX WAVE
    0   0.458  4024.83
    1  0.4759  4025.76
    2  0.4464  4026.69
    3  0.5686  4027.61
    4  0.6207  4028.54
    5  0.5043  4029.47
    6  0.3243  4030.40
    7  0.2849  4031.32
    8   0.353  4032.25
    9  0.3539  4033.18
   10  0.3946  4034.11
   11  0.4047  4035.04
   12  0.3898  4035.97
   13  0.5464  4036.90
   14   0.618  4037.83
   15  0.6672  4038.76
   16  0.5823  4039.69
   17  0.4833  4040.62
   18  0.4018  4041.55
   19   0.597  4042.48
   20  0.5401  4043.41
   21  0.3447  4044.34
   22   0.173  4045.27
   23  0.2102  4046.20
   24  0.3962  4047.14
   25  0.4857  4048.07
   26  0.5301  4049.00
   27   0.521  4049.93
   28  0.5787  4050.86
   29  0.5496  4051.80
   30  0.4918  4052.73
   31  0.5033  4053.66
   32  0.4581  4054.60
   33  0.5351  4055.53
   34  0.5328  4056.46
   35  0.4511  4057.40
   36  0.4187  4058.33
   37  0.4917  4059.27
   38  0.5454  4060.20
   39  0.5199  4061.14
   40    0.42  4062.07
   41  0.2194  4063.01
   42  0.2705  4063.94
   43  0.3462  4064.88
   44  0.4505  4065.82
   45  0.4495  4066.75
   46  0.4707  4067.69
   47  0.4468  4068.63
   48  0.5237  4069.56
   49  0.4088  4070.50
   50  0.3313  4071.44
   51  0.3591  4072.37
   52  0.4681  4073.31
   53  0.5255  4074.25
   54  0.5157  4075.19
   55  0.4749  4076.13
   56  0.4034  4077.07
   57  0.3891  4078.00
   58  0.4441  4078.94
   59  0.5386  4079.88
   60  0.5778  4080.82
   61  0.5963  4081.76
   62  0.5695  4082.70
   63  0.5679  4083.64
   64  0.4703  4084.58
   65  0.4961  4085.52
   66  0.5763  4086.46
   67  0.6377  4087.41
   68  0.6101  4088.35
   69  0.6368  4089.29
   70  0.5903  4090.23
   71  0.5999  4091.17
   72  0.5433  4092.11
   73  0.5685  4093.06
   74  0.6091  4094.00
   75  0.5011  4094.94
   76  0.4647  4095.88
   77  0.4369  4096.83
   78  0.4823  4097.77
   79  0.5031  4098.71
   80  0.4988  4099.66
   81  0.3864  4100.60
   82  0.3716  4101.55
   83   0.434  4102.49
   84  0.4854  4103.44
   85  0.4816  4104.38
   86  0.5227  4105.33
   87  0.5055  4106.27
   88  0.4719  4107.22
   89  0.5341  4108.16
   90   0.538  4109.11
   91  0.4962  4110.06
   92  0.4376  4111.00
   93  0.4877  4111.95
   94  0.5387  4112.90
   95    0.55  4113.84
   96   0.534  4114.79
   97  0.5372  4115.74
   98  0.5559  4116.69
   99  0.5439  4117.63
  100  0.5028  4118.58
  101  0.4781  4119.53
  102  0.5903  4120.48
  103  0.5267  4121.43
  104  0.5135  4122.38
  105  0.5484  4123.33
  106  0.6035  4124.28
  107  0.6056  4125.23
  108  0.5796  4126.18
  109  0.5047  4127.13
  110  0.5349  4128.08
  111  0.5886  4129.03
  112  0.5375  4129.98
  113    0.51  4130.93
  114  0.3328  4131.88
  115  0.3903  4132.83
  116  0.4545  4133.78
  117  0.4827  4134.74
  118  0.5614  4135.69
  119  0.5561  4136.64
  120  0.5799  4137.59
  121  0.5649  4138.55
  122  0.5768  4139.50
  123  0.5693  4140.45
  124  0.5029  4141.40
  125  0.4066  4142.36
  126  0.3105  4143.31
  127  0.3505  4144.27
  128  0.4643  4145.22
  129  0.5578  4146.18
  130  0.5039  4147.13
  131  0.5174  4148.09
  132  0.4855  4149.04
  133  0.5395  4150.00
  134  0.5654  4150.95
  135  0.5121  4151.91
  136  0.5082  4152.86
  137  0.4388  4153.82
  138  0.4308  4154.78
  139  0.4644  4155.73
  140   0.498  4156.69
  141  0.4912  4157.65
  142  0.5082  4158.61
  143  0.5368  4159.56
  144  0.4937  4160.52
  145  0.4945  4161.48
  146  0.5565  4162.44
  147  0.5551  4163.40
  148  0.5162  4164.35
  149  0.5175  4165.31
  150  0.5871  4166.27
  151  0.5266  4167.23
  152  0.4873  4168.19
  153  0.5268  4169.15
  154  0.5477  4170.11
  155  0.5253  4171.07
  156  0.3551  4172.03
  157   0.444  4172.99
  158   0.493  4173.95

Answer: -4.1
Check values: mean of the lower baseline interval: 0.445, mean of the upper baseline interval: 0.494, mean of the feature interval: 0.519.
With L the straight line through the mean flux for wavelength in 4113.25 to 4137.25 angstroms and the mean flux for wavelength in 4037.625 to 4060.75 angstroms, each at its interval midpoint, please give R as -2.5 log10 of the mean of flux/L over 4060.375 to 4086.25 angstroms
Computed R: 0.09 mag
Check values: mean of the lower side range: 0.483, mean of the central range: 0.456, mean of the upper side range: 0.525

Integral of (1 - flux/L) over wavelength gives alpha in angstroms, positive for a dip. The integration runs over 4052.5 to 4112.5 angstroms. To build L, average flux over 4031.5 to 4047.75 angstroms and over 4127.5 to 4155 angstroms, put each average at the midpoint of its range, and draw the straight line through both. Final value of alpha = -3.2 angstroms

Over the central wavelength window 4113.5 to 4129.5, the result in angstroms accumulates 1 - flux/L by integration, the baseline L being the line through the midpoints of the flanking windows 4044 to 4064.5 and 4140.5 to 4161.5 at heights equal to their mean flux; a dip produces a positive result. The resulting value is -2.7 angstroms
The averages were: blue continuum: 0.439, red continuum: 0.482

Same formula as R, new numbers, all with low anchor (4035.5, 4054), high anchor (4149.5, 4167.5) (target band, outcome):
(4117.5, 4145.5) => -0.01 mag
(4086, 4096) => -0.18 mag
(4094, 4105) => 0.07 mag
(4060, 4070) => 0.16 mag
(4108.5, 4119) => -0.04 mag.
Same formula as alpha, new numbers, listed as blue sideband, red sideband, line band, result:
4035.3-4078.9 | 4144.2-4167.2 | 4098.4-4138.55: -1.79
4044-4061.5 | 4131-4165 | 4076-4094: -2.78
